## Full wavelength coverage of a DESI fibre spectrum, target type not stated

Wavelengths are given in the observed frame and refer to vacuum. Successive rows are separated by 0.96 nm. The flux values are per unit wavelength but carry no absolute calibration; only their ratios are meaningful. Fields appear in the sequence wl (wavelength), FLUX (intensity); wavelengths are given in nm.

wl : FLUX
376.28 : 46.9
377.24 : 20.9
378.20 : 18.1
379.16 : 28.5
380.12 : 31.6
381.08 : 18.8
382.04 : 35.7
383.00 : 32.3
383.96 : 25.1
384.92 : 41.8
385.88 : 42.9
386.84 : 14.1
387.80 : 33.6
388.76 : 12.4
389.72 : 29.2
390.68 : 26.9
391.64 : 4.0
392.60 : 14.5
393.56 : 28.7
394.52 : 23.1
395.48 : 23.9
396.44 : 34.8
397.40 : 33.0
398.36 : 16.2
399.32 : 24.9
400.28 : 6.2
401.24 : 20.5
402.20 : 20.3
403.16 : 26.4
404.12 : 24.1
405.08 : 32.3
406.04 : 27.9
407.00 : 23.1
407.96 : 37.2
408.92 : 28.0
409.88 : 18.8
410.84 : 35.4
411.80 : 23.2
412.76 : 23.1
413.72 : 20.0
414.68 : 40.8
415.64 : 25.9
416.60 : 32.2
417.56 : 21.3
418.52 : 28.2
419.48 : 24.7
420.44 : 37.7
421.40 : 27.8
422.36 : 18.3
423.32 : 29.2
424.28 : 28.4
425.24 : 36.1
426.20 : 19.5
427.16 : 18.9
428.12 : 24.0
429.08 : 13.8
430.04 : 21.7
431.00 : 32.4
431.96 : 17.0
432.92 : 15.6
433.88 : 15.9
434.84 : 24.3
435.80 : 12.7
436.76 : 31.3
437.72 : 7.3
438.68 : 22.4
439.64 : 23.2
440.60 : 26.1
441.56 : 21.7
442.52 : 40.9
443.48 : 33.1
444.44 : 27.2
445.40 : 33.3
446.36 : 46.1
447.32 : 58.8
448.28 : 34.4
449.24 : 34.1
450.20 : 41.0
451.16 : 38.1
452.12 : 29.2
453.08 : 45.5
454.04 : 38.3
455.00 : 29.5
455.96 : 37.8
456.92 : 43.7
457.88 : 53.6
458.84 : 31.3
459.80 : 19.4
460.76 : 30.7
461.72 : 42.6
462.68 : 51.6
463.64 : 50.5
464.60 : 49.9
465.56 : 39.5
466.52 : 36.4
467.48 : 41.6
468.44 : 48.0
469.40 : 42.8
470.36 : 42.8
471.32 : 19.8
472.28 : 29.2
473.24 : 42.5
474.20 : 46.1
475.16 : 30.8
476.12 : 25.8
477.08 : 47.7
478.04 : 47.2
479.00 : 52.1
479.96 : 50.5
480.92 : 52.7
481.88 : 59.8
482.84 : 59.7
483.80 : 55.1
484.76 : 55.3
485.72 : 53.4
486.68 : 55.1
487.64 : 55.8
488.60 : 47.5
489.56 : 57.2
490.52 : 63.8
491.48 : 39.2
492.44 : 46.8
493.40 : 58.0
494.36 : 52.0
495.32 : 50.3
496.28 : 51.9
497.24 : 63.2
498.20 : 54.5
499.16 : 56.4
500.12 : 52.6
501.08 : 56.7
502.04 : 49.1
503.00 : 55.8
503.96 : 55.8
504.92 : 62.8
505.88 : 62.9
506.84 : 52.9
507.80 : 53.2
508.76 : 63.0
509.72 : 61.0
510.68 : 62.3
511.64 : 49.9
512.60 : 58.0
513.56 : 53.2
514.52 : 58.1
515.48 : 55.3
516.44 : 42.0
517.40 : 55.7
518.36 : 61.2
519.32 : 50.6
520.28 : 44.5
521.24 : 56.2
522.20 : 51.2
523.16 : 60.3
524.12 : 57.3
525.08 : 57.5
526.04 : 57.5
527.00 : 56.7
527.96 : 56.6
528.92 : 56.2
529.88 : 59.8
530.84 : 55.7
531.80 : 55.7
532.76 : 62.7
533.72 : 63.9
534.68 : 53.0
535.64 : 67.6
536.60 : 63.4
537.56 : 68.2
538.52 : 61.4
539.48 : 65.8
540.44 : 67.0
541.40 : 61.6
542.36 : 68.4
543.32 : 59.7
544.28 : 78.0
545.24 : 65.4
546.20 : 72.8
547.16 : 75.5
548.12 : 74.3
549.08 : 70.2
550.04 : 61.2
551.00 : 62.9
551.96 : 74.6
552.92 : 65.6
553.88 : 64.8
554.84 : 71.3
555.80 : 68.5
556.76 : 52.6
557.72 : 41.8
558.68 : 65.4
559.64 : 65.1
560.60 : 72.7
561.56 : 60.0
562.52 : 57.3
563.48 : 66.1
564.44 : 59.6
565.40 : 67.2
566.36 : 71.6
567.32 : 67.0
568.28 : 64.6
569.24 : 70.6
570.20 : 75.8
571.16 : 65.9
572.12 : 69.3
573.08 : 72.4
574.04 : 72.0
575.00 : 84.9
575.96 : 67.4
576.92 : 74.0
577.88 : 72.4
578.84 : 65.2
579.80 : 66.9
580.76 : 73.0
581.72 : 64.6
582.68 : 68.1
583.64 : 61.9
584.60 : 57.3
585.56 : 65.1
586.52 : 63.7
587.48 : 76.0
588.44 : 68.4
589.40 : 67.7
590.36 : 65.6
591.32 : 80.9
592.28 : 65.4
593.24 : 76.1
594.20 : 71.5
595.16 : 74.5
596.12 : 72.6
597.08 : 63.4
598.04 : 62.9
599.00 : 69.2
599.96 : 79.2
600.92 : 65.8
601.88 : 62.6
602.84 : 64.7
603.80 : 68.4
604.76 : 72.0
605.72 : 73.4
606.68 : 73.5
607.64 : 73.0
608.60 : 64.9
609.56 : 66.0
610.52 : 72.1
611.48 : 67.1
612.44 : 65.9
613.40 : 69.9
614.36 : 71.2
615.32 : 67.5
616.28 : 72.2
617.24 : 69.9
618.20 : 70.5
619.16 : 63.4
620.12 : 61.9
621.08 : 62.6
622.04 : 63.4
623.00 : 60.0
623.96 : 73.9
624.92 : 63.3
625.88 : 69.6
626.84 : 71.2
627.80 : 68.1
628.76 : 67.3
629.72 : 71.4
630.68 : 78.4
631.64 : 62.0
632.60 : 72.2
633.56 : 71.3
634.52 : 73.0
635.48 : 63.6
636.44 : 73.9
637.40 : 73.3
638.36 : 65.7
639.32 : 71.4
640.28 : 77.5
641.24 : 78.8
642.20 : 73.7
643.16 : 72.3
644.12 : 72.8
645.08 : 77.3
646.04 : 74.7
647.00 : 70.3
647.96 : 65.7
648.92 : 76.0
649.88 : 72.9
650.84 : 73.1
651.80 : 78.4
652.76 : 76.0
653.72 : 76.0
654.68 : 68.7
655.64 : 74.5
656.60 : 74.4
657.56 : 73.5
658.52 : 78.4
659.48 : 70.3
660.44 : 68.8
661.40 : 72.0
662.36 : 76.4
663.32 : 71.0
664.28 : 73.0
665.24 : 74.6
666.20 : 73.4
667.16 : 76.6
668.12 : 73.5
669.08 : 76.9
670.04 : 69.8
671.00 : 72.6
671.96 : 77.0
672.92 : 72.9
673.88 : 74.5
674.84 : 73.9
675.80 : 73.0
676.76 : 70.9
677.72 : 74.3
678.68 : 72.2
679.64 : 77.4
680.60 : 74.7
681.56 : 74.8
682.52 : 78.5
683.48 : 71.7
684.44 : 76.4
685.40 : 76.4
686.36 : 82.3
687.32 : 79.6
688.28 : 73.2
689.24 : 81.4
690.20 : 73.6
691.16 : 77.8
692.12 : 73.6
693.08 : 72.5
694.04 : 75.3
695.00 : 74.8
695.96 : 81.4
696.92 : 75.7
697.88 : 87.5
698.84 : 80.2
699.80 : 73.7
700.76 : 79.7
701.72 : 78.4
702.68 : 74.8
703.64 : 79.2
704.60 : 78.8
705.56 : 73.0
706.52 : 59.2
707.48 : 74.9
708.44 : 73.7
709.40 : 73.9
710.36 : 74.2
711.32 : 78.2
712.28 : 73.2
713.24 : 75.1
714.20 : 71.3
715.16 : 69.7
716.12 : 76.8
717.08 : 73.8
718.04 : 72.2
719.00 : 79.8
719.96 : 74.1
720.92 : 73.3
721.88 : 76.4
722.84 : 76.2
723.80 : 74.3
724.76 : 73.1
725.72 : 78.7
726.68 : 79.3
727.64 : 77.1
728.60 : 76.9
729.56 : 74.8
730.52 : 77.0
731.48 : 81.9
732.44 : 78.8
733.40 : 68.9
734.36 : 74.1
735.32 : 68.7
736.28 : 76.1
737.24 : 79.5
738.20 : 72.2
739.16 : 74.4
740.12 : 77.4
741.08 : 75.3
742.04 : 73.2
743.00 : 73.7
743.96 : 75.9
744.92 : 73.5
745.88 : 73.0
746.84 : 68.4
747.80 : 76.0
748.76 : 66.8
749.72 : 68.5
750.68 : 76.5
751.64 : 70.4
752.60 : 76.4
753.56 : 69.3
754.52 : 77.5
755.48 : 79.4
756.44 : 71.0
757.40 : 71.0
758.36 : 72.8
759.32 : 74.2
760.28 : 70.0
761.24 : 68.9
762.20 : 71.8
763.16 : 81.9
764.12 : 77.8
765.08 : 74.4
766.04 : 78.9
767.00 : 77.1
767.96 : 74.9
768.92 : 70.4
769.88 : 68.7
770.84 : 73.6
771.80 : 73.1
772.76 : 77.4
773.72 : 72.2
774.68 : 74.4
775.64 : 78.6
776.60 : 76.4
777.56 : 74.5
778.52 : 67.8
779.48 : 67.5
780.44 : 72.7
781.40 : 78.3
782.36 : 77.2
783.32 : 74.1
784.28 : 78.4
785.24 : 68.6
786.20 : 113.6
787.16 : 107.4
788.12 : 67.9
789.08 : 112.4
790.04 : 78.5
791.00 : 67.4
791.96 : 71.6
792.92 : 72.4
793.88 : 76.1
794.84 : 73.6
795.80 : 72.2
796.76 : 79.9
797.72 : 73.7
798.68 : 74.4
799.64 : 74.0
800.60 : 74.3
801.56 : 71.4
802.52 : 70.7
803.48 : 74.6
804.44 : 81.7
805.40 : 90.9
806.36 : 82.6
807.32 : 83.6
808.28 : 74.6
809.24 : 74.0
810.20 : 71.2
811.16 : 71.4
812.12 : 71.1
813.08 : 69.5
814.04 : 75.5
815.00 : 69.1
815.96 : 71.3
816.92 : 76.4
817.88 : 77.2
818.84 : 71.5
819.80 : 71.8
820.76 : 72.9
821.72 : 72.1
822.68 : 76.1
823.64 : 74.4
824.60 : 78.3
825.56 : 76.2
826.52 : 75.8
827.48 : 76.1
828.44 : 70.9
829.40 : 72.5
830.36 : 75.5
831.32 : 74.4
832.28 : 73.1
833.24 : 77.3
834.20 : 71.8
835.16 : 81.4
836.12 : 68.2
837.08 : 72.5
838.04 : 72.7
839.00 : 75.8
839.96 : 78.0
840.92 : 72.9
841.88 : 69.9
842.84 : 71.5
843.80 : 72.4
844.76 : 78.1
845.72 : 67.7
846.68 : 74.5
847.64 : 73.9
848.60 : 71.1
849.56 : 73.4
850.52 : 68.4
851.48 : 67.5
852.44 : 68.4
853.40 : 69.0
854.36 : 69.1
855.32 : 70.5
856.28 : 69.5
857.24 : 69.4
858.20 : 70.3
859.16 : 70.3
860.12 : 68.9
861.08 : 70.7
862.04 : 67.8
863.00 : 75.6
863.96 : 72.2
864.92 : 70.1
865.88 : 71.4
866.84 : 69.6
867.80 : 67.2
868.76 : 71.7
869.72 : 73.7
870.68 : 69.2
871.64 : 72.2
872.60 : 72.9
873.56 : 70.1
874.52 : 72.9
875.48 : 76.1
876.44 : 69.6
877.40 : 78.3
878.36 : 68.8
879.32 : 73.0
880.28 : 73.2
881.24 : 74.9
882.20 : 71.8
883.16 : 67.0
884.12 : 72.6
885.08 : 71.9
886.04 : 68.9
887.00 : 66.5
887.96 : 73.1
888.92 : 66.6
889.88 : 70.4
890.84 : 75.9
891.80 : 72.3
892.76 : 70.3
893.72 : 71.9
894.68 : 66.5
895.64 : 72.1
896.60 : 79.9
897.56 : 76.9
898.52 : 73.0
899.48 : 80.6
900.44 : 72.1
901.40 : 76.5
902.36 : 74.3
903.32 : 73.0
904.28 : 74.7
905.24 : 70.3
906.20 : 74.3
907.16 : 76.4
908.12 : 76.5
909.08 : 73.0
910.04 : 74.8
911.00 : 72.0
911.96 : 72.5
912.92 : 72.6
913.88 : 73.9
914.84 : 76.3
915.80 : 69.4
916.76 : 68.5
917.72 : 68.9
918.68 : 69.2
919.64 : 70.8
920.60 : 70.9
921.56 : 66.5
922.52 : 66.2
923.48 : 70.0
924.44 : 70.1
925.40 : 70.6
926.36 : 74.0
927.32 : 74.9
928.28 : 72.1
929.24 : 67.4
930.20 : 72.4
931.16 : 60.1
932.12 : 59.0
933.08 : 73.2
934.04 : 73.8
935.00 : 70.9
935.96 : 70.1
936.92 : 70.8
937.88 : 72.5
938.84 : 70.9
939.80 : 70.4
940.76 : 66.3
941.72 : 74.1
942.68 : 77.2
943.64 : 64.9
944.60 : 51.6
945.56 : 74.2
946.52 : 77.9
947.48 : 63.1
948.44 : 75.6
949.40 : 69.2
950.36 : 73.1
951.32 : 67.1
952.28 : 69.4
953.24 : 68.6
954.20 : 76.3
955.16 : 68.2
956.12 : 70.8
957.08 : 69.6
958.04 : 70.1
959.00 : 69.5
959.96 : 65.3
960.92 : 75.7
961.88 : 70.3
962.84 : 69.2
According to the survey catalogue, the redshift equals 0.198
